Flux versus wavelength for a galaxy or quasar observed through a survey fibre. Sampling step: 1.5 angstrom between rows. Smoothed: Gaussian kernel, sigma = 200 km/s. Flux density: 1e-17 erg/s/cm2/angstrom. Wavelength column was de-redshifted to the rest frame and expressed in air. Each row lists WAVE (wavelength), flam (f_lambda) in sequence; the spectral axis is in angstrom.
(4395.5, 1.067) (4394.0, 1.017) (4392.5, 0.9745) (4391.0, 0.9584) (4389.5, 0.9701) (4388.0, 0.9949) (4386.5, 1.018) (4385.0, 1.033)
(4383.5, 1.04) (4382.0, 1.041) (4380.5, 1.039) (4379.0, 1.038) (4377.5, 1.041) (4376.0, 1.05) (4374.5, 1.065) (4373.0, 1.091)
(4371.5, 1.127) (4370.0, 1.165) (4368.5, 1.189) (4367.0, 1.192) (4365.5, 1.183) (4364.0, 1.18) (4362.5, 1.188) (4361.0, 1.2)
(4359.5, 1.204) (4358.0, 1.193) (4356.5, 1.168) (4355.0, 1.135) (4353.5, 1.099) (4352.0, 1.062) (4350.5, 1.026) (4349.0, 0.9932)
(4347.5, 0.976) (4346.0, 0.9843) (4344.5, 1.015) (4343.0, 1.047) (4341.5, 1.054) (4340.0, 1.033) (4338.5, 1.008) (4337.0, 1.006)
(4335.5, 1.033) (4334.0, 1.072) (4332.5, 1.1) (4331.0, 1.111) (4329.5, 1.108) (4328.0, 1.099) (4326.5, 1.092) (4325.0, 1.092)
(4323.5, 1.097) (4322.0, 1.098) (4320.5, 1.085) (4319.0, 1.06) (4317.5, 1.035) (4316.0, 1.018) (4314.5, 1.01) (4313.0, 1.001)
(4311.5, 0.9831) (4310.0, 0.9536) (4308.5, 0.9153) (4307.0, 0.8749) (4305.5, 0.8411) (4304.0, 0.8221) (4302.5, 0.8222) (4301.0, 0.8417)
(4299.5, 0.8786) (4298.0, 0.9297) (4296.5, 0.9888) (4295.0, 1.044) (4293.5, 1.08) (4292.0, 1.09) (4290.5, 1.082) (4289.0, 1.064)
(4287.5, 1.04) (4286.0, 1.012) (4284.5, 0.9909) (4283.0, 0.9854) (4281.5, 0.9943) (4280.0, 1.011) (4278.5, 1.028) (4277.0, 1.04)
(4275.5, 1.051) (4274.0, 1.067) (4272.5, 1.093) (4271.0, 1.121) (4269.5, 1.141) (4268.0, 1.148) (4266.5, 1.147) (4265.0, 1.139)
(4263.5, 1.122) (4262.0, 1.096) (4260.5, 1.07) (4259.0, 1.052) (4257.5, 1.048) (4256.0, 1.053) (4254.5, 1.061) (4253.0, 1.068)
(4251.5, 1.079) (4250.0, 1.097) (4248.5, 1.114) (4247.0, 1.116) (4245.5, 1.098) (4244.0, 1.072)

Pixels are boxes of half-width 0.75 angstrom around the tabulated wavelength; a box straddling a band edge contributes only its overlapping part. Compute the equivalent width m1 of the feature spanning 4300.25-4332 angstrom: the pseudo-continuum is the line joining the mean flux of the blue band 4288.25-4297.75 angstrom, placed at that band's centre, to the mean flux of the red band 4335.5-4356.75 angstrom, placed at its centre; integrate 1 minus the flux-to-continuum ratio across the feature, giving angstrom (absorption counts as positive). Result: 1.4 angstrom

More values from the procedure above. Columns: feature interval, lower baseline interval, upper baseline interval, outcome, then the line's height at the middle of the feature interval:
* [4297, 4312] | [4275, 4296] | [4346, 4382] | 2.38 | 1.05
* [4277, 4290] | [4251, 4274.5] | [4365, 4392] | 0.85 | 1.09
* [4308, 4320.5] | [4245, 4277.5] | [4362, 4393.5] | 0.92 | 1.08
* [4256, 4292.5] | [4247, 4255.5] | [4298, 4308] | -3.19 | 0.983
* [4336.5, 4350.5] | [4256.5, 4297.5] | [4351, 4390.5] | 1.00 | 1.09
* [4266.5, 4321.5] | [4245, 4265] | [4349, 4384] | 4.47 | 1.1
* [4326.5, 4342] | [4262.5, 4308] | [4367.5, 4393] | -0.45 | 1.03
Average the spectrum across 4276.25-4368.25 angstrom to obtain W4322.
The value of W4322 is 1.04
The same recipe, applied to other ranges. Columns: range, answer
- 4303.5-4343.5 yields 1.03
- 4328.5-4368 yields 1.09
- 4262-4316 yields 1.01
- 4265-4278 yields 1.1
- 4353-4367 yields 1.17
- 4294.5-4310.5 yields 0.898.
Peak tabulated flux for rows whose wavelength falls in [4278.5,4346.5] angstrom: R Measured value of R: 1.111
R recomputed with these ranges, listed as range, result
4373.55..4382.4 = 1.065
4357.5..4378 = 1.204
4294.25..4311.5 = 1.044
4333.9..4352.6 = 1.072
